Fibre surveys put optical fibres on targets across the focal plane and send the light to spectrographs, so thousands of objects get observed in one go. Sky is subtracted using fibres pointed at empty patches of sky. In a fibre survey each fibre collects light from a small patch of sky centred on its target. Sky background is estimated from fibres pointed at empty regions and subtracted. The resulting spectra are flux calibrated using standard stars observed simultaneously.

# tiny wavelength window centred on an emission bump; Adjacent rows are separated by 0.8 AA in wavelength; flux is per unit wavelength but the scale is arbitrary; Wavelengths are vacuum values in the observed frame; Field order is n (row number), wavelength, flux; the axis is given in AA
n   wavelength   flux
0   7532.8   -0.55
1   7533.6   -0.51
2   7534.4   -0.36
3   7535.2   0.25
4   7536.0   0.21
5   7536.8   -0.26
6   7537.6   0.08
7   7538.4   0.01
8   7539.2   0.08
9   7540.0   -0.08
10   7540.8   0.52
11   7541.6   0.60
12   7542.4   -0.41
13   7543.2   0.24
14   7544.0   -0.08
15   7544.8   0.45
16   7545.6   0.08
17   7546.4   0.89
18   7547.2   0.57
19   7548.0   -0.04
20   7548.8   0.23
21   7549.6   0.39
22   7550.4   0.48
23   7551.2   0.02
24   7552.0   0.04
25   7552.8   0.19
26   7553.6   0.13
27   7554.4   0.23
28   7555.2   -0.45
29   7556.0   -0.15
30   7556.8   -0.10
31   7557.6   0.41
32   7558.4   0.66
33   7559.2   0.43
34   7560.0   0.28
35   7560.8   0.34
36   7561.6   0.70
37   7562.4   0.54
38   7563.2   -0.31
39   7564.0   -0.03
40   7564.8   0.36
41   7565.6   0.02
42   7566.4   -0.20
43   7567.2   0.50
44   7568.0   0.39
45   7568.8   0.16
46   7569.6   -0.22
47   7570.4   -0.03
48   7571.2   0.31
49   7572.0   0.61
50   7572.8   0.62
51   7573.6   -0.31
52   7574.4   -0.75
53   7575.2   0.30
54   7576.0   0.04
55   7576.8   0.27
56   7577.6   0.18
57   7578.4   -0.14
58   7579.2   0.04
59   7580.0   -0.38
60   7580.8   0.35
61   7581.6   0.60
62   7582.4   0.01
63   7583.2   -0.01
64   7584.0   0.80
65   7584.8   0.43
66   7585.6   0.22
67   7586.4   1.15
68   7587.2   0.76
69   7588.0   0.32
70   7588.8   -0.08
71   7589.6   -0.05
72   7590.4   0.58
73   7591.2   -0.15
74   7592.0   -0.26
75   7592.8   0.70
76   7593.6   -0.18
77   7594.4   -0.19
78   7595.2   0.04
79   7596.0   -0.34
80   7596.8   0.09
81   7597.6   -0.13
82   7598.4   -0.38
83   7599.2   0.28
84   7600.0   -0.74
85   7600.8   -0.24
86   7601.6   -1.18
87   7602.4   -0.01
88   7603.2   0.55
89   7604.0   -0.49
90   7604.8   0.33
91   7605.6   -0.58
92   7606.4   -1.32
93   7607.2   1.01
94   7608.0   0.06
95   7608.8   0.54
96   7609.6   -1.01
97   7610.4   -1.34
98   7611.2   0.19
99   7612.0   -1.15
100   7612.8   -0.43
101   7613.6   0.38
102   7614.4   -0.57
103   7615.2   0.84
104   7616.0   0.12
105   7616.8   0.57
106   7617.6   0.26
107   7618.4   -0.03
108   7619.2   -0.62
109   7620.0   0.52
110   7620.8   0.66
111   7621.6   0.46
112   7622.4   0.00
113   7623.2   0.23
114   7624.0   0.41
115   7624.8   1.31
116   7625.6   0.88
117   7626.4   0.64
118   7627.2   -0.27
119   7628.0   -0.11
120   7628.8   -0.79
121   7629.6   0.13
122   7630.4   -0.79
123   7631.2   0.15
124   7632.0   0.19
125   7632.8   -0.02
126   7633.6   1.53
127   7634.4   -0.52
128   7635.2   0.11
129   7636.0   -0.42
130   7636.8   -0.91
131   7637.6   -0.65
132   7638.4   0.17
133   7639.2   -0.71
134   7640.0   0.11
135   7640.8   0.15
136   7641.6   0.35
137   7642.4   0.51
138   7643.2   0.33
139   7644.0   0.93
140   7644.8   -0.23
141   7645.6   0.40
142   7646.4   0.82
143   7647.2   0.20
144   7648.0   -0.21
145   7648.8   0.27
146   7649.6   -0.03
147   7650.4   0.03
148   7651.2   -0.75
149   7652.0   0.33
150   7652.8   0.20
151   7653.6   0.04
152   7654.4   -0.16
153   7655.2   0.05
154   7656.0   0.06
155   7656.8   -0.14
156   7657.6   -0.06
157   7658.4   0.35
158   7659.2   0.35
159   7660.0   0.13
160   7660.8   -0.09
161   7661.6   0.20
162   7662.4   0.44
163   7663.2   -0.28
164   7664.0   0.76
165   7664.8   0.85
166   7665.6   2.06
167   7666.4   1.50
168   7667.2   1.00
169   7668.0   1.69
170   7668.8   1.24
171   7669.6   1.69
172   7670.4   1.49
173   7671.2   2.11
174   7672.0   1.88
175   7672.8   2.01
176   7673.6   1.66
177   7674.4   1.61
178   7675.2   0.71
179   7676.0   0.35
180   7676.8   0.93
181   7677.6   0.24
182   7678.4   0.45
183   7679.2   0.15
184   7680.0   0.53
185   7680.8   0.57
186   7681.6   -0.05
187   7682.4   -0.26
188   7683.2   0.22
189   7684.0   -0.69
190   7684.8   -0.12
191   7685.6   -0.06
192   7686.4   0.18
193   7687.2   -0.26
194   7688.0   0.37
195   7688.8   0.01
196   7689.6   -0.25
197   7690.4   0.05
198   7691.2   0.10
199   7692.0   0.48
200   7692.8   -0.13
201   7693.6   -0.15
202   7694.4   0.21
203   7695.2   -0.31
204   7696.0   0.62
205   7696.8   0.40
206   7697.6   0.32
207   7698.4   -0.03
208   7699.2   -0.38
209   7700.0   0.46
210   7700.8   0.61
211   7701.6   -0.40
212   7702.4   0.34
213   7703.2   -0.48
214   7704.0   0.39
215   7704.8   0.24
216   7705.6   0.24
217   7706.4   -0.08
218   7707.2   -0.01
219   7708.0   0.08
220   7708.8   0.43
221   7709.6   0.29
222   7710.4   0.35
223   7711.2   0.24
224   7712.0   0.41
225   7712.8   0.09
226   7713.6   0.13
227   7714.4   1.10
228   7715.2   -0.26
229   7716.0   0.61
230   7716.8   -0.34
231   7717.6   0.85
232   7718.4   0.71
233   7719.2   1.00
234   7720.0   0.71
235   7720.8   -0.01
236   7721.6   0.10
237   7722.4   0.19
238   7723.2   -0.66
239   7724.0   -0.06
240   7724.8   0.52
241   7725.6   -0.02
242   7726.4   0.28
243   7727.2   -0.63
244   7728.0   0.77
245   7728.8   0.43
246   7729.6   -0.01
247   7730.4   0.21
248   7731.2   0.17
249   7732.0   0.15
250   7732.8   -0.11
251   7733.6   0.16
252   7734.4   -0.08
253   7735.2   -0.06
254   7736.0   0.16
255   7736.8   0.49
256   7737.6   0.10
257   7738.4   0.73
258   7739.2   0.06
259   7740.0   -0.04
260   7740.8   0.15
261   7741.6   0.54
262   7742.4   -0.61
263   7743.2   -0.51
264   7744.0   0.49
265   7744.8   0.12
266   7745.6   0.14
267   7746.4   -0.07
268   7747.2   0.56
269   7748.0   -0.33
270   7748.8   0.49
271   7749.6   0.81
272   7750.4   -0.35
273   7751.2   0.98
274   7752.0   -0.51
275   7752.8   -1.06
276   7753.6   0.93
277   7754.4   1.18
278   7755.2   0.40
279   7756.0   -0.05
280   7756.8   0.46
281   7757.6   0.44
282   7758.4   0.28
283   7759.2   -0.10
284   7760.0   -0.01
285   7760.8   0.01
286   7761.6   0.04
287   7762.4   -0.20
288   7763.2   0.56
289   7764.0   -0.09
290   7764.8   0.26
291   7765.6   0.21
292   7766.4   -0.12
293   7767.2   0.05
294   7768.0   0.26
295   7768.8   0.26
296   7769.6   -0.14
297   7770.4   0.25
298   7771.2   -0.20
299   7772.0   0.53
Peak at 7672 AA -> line [O II] 3727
